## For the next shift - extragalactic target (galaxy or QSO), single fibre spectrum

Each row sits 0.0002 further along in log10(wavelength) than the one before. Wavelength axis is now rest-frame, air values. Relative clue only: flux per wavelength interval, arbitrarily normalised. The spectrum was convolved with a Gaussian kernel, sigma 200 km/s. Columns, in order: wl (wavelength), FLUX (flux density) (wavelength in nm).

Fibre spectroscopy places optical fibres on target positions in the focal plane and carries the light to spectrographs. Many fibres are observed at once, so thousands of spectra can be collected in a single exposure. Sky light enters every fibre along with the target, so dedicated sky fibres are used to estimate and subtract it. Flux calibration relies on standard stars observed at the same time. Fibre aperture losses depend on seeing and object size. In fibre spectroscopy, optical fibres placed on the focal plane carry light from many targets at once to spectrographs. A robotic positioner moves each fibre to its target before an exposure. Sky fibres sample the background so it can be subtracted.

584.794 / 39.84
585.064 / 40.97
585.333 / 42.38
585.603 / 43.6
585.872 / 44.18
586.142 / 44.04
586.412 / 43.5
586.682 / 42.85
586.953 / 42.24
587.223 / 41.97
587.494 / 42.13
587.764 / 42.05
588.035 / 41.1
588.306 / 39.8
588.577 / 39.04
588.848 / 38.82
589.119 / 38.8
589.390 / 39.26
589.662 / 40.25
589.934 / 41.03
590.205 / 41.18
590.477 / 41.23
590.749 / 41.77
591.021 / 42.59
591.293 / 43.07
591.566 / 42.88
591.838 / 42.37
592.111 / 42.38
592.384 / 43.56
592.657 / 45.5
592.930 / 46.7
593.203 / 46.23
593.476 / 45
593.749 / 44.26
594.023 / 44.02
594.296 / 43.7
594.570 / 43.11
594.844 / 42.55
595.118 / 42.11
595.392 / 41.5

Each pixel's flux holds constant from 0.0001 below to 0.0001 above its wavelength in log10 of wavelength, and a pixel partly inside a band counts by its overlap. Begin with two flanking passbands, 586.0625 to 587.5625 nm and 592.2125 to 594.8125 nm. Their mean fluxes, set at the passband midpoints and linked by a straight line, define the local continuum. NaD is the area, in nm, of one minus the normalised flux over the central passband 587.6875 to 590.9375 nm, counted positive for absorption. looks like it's 0.23 nm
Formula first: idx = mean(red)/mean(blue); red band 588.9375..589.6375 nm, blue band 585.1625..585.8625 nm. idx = 0.91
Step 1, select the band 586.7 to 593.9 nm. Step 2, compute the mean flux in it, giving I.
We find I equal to 42.1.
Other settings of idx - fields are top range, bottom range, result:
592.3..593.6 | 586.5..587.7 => 1.07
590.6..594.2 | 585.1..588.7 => 1.04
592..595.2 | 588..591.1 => 1.09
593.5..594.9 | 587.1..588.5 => 1.06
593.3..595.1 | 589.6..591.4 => 1.05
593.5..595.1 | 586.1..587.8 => 1.02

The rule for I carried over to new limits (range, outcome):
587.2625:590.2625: 40.3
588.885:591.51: 41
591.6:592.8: 43.4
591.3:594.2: 44.2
